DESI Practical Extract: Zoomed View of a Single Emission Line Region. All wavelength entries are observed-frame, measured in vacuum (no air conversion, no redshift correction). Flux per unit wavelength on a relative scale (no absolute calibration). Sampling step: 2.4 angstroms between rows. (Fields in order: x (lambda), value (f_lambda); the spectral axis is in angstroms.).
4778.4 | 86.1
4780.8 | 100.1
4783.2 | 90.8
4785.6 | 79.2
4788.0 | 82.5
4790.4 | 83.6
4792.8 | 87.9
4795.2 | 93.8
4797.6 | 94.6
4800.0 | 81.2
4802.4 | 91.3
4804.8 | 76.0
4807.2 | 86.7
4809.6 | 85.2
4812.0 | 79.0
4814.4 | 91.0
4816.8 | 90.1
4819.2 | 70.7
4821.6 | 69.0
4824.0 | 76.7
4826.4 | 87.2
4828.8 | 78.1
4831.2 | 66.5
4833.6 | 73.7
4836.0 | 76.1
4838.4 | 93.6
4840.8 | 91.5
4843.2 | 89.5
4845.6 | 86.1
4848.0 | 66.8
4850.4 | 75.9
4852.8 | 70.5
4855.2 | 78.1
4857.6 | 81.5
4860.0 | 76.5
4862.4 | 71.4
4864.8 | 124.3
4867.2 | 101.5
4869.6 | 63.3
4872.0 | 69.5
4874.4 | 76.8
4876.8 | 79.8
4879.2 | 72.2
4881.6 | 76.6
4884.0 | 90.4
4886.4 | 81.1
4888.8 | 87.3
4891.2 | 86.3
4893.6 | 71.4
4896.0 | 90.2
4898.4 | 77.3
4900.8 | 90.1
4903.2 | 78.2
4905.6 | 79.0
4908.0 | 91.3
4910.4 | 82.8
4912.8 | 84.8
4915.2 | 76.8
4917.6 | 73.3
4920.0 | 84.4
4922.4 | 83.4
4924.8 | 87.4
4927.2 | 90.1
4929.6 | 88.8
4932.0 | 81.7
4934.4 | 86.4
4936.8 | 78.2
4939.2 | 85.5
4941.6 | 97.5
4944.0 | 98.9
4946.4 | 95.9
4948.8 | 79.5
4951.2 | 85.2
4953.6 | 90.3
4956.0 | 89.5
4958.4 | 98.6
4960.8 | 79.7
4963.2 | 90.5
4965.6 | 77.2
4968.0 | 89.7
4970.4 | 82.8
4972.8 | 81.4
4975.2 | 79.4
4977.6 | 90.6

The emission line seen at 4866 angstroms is H-gamma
